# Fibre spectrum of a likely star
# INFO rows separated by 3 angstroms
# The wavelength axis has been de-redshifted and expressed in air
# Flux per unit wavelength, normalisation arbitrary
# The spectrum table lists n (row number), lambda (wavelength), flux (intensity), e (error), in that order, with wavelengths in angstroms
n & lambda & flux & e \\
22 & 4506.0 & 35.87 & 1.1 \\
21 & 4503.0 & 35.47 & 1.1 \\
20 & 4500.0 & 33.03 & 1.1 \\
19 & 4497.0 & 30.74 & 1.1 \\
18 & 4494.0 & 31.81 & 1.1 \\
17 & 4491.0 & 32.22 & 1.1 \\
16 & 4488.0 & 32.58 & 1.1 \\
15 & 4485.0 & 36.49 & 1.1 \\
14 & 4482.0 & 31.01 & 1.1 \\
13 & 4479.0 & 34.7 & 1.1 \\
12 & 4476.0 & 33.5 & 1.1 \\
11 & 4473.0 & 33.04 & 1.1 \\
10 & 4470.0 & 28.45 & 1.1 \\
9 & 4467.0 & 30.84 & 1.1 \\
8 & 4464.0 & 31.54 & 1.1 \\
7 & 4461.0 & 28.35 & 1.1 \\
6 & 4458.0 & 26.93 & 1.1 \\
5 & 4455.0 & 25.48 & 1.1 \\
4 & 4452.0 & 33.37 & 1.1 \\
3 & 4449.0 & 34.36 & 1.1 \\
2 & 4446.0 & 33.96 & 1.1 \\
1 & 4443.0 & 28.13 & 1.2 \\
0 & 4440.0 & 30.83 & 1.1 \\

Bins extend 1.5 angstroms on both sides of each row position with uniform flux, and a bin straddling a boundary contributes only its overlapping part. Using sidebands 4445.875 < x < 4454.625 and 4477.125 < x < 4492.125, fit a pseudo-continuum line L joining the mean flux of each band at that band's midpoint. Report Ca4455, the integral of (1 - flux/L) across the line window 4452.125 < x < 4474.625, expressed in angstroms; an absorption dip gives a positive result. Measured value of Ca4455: 2.41 angstroms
